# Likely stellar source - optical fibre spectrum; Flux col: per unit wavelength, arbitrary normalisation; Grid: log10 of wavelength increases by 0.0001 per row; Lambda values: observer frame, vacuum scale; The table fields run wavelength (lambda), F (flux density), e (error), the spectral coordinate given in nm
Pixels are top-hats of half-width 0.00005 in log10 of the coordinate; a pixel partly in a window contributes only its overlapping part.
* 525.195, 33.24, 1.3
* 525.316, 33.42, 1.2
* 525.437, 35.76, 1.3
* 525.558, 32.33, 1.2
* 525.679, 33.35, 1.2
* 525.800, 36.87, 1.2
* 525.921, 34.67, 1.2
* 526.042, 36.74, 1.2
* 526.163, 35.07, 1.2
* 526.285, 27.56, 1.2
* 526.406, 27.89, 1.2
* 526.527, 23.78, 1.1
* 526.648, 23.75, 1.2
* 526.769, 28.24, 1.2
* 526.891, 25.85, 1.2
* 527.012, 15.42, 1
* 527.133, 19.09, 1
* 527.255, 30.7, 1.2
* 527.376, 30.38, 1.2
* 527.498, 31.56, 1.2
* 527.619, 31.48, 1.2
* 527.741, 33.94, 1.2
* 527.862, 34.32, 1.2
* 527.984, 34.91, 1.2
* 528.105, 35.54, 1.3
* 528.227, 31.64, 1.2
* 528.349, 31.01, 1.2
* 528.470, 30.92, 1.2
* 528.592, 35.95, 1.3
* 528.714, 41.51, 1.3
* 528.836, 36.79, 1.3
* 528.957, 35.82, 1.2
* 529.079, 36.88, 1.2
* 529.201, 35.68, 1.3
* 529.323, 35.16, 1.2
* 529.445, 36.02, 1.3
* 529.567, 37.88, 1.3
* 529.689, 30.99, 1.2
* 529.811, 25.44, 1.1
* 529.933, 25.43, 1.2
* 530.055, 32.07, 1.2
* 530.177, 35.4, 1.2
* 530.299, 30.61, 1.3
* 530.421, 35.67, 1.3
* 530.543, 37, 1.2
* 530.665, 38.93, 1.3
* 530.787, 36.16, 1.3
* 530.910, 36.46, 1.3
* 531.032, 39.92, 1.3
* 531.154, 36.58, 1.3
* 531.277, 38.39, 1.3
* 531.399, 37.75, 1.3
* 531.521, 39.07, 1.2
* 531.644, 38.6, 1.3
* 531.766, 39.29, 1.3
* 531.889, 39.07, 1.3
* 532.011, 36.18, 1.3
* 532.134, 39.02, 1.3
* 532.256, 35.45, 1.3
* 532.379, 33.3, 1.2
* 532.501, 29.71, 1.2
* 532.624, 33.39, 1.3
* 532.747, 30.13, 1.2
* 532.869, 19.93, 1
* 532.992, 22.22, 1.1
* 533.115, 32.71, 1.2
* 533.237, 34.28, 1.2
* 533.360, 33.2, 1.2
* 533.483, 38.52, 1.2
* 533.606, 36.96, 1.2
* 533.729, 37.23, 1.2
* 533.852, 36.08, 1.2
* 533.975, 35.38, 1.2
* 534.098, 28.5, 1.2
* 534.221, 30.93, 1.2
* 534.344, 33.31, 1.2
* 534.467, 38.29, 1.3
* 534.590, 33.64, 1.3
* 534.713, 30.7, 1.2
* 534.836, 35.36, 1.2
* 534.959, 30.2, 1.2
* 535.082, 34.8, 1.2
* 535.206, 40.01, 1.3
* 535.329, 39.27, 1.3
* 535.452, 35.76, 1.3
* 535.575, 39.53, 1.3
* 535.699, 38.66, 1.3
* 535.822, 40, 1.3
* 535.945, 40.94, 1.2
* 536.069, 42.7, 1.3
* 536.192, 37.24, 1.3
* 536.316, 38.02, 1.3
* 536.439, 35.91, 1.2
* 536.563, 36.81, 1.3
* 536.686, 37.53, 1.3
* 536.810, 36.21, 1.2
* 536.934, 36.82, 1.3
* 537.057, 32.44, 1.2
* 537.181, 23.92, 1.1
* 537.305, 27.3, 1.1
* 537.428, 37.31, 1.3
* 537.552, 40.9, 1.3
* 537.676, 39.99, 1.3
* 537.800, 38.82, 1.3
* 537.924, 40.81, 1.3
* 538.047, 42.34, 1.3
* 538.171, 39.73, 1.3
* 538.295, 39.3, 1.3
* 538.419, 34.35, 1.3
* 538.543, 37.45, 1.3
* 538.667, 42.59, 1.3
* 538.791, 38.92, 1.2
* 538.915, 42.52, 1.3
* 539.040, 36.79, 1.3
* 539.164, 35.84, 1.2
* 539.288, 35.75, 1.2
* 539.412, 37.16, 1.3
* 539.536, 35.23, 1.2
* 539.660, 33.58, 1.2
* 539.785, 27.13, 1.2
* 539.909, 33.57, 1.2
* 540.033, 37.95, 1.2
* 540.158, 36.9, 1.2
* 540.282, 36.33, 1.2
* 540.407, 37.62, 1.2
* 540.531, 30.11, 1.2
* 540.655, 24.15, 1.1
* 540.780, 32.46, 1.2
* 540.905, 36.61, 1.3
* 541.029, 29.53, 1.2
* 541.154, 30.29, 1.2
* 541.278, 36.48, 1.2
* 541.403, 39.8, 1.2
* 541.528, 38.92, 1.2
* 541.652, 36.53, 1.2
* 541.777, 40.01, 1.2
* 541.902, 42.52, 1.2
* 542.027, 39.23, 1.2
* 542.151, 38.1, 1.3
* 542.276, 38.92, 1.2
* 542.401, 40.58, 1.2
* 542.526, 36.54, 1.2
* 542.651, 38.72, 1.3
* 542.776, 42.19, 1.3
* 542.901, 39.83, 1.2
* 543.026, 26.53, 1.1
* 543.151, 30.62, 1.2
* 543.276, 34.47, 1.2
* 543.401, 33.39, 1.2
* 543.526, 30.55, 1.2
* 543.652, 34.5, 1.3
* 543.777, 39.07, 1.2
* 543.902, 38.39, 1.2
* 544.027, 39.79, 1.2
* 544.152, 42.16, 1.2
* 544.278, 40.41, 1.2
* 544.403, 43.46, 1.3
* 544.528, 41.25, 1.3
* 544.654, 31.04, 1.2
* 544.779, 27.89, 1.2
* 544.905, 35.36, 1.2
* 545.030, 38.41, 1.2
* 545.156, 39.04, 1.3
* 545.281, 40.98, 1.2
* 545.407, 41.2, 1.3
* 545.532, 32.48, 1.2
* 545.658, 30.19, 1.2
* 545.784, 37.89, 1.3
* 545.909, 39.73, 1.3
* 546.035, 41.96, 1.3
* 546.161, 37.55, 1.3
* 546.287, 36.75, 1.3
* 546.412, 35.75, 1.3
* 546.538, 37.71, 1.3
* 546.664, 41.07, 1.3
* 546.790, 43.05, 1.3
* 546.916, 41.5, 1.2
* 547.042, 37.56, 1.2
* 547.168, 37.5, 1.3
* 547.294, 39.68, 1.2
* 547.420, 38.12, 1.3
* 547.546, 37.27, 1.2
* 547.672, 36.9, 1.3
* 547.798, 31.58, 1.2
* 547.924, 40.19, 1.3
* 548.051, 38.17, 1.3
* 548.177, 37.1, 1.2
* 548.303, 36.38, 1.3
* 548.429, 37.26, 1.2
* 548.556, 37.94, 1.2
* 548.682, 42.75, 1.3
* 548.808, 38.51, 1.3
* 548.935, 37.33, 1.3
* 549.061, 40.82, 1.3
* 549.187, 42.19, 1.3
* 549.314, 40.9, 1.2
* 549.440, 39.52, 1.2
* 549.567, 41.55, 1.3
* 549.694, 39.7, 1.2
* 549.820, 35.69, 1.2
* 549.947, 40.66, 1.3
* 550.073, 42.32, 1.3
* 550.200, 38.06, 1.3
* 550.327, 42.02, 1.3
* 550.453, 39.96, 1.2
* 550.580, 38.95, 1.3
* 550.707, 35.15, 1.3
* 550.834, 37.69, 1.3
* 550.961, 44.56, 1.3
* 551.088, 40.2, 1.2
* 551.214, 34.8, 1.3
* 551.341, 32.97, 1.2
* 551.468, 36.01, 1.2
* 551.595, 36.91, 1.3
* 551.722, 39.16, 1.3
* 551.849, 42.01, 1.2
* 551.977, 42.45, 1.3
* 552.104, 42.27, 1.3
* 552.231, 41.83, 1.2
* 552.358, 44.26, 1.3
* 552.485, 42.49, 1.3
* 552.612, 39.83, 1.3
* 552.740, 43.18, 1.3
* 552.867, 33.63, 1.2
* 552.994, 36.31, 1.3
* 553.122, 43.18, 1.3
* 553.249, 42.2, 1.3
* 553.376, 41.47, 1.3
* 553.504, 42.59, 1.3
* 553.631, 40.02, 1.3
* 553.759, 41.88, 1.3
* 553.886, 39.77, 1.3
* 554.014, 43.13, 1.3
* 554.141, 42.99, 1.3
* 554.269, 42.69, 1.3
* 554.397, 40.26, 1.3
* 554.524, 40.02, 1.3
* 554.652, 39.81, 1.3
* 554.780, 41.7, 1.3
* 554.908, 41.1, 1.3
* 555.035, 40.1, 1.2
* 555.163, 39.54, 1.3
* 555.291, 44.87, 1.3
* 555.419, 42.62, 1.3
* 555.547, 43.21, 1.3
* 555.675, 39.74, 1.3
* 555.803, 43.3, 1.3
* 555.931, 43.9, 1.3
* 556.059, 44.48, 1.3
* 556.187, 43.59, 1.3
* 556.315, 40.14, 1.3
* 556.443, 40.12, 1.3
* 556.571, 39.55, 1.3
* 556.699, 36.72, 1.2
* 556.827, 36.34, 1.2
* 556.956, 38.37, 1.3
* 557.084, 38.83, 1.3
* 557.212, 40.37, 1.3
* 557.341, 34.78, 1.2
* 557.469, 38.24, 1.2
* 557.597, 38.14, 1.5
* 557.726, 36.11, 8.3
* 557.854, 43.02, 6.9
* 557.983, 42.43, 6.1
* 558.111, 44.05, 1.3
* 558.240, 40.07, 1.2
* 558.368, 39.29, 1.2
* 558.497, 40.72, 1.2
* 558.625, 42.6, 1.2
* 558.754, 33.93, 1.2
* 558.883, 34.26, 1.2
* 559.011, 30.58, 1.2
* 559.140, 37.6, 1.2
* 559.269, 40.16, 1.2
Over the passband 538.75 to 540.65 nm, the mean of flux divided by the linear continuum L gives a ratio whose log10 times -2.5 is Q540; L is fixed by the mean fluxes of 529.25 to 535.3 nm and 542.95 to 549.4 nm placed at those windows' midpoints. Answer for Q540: 0.022 mag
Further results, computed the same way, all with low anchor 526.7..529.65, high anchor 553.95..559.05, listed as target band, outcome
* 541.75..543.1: -0.06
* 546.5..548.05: -0.02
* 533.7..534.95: 0.01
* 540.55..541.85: 0.05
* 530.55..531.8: -0.15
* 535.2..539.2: -0.09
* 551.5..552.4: -0.06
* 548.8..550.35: -0.05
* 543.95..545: -0.03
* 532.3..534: 0.05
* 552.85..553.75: -0.03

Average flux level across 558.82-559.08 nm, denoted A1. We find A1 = 32.6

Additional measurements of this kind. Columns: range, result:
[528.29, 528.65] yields 32.6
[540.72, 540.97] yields 34.5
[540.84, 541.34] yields 33.2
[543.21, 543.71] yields 33.2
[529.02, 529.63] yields 36.3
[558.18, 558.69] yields 40.7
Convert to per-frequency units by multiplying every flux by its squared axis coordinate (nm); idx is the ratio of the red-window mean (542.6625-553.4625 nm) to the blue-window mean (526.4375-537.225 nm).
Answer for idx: 1.20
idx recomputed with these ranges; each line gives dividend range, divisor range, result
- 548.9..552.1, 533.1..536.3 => 1.16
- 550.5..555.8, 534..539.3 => 1.17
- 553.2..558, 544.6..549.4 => 1.11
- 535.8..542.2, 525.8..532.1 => 1.14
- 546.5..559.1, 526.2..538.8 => 1.24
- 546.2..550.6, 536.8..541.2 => 1.13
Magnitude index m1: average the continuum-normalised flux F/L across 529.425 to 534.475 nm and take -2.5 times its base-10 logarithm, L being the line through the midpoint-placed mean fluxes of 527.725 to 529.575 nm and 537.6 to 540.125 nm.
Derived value 0.05 mag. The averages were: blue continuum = 35.2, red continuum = 37.5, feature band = 34.3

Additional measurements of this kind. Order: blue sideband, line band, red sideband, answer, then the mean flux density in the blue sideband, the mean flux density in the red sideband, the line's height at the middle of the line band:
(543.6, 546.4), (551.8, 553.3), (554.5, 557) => -0.03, 37.7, 41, 40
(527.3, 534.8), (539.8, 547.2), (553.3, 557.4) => 0.03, 34.2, 40.9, 37.6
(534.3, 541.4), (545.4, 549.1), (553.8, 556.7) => 0.03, 36.1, 41.6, 39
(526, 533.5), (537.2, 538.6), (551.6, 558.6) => -0.06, 32.9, 40.8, 35.4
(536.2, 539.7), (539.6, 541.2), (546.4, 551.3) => 0.14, 37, 38.9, 37.4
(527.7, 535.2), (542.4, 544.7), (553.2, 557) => 0.03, 34.4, 41.2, 37.9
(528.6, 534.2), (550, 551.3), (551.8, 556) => 0.03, 34.7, 41.5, 40.5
